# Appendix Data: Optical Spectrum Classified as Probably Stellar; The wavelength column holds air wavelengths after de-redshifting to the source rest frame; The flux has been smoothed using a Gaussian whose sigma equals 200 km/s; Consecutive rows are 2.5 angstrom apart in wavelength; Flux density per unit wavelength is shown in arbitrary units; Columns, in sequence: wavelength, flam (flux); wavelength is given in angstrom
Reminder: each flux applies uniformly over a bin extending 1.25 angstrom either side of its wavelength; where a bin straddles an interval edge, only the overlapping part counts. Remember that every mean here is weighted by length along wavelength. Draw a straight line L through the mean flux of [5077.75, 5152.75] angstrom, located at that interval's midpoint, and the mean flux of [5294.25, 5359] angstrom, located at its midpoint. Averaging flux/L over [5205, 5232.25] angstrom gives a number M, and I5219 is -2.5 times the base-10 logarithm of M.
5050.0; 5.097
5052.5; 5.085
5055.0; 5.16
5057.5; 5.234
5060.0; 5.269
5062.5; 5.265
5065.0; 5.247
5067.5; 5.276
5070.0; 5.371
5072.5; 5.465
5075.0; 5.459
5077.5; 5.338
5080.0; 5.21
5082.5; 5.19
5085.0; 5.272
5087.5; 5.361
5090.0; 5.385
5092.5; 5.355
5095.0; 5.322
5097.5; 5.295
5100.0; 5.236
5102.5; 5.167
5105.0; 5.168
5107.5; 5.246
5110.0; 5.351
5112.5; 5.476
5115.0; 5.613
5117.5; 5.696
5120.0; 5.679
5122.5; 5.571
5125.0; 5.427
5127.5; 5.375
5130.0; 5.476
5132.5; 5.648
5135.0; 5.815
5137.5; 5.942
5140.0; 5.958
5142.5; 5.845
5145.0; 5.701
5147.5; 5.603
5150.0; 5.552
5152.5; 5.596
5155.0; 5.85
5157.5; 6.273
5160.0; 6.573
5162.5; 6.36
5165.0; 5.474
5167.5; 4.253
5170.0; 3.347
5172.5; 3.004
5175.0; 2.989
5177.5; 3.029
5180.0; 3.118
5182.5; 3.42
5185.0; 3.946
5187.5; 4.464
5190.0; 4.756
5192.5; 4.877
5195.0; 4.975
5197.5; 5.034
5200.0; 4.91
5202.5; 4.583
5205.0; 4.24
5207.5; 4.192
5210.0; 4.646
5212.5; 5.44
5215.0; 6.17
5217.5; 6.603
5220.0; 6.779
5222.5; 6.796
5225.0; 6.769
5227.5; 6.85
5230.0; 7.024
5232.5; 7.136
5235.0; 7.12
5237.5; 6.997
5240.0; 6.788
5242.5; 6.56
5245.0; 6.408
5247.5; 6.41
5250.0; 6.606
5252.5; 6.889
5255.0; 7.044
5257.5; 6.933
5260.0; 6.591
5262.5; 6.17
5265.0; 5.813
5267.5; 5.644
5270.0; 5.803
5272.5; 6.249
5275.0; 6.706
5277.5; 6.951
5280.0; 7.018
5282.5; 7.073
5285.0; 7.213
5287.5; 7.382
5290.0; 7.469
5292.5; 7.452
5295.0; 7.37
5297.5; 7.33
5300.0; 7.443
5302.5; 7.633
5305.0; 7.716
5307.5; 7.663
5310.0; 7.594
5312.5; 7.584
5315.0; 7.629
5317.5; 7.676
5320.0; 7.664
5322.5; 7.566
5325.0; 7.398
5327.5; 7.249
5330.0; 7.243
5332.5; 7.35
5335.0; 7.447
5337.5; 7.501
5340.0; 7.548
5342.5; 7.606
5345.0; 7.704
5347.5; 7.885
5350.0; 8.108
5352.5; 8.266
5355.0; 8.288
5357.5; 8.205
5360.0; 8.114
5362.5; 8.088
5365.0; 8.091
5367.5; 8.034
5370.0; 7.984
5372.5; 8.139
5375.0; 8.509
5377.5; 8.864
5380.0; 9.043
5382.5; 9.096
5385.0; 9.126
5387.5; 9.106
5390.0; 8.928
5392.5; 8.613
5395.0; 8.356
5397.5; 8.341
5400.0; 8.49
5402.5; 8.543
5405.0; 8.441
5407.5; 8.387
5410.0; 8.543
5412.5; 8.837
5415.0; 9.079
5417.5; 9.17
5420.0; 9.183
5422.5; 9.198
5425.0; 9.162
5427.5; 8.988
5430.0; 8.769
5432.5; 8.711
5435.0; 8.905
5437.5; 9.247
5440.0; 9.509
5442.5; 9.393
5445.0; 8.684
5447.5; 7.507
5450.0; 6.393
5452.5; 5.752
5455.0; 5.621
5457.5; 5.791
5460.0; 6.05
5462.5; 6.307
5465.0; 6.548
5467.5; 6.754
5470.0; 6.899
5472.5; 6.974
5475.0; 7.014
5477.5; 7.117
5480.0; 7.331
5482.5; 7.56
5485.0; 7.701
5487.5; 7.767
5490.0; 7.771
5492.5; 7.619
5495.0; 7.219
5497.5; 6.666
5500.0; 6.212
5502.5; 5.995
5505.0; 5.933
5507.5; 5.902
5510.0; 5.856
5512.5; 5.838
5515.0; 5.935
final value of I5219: 0.08 mag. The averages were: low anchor 5.48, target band 6.08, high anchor 7.64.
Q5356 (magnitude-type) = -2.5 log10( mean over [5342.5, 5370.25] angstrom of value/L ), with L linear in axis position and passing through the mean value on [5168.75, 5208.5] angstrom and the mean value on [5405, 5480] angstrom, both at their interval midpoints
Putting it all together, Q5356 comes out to -0.22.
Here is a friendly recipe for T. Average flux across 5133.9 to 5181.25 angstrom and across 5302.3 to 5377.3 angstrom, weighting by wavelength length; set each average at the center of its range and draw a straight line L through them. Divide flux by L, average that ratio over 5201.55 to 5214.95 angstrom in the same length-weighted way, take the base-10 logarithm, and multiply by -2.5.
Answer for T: 0.220 mag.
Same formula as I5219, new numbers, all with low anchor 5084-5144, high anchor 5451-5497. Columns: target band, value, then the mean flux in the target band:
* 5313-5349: -0.19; 7.54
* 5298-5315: -0.22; 7.6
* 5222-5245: -0.16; 6.87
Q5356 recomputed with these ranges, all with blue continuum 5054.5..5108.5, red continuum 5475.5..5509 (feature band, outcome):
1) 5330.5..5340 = -0.174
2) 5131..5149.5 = -0.047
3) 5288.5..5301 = -0.200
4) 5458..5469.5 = 0.074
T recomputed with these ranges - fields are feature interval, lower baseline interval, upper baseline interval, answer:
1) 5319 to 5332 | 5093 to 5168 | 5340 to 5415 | 0.06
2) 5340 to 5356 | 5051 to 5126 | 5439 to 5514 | -0.24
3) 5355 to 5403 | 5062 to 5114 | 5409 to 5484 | -0.16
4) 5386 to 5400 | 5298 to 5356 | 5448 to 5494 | -0.19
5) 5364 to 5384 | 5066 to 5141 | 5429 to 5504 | -0.23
